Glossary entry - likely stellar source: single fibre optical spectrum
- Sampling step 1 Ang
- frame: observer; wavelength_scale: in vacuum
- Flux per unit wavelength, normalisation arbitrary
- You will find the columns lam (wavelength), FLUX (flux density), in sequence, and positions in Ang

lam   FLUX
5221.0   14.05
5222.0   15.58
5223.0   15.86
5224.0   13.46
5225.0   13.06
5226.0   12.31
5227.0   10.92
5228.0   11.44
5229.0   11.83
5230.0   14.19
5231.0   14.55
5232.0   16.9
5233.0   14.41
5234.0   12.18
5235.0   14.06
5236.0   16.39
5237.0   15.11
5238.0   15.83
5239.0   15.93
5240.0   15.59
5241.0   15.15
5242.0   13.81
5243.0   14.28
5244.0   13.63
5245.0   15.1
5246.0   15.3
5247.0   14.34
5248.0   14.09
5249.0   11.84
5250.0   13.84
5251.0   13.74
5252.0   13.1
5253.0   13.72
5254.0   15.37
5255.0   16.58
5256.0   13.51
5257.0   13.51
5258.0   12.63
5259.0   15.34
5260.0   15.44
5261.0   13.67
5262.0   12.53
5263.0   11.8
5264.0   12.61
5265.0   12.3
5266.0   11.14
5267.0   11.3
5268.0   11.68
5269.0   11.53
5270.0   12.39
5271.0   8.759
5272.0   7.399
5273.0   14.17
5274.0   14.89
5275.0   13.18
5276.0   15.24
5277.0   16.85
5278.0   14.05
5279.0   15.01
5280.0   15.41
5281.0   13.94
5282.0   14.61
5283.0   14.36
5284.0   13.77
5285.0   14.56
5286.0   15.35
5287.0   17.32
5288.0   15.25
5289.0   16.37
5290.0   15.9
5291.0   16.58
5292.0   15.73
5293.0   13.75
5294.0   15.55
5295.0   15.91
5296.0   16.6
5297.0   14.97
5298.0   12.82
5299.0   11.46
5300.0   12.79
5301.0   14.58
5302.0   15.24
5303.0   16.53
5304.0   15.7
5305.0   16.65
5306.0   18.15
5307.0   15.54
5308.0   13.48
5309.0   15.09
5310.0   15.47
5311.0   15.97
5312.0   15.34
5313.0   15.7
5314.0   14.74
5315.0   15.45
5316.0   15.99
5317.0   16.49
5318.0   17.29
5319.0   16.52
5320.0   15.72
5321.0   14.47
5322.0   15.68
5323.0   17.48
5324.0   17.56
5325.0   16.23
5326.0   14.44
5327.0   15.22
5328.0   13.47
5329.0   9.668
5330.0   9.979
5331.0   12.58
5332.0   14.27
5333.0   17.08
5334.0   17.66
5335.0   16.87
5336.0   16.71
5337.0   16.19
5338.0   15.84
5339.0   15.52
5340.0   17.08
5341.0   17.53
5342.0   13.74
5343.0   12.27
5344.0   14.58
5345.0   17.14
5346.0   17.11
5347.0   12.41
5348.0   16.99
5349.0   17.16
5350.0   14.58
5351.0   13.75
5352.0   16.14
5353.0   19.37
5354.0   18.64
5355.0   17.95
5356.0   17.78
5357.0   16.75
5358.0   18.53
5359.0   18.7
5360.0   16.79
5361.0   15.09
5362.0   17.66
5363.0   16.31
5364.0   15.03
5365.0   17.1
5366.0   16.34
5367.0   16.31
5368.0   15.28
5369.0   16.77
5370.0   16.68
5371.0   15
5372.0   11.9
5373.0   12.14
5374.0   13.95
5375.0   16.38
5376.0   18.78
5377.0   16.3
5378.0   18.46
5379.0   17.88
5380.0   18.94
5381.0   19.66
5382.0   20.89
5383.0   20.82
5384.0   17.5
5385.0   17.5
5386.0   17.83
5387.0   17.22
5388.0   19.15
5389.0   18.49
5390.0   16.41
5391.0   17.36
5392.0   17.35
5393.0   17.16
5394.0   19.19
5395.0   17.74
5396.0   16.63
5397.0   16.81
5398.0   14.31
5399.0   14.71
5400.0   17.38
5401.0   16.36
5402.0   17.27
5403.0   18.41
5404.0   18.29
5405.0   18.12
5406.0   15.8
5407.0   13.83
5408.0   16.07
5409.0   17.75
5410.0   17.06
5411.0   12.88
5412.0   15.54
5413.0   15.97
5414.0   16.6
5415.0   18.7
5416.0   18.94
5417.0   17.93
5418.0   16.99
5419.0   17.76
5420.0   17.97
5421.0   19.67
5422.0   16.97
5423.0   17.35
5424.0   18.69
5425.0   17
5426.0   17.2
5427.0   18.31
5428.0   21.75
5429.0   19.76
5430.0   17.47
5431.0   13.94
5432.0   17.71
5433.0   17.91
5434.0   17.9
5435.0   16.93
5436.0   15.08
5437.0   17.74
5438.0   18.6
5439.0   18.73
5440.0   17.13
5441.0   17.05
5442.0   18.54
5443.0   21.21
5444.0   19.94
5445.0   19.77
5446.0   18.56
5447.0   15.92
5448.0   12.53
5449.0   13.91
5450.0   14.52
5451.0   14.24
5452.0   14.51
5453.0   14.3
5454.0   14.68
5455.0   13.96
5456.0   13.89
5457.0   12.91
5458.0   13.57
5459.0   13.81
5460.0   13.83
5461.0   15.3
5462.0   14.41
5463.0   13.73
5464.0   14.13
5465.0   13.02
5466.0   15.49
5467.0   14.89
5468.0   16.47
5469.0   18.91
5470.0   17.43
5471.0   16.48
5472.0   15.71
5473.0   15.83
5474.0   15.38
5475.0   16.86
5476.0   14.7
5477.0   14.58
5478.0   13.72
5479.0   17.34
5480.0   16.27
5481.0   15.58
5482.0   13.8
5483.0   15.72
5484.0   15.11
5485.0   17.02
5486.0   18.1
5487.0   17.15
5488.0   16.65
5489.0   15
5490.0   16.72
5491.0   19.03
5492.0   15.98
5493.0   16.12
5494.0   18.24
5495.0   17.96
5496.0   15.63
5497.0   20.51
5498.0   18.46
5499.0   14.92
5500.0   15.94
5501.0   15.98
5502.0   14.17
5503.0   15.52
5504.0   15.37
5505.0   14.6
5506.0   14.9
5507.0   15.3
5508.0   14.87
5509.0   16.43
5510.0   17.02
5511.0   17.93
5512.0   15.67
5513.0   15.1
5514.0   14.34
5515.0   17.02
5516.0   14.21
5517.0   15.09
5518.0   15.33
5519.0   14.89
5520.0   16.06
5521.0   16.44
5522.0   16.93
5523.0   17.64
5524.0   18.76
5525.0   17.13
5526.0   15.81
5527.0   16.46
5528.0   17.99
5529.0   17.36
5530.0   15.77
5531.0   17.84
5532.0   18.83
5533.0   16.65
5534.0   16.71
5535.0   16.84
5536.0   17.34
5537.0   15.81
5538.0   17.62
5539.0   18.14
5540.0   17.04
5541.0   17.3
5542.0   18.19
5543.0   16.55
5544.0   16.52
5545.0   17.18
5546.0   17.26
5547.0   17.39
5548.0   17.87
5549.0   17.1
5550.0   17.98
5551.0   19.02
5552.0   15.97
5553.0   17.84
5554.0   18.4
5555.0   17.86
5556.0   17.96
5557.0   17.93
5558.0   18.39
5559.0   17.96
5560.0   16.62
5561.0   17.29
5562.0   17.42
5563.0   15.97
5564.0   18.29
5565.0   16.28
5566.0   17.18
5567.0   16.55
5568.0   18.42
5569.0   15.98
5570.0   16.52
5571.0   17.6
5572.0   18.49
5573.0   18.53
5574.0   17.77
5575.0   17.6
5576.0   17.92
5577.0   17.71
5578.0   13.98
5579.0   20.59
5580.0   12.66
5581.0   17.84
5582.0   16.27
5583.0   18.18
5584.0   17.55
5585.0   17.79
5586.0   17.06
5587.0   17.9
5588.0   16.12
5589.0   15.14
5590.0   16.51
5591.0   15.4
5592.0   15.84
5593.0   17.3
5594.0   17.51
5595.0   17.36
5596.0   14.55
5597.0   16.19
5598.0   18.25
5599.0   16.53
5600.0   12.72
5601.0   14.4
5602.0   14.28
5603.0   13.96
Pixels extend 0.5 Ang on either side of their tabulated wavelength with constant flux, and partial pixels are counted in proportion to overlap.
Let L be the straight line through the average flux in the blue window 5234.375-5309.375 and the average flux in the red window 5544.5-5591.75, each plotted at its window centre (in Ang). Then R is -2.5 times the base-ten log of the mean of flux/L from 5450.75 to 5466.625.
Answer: 0.15 mag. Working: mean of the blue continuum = 14.3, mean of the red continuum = 17.3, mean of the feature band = 14.1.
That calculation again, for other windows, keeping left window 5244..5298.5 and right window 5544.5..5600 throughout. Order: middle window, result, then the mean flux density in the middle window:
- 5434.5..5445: -0.15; 18.2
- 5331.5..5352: -0.07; 15.7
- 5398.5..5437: -0.11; 17.2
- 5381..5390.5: -0.21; 18.5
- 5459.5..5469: 0.08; 14.8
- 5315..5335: -0.05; 15.2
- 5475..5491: 0.02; 16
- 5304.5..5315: -0.09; 15.6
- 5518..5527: 0.00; 16.6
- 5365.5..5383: -0.11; 16.7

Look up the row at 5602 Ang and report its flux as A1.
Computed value 14.28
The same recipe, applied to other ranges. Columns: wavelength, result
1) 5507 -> 15.3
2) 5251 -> 13.74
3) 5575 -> 17.6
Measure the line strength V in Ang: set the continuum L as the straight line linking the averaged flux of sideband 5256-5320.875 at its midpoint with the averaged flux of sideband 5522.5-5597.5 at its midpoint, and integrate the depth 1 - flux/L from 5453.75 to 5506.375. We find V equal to 2.21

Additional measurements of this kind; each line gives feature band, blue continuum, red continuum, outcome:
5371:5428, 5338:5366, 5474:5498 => -2.85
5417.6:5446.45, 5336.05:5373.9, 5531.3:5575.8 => -2.58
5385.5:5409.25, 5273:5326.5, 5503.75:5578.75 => -1.61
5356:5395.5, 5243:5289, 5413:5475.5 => -4.21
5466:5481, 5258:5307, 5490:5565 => 0.22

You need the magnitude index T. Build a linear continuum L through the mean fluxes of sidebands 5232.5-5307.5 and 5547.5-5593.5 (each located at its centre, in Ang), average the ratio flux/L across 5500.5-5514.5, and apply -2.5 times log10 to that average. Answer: 0.07 mag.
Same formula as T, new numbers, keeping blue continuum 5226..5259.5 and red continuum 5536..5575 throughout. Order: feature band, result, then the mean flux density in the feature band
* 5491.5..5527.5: 0.05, 16.2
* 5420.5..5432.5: -0.12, 18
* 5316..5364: -0.05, 15.9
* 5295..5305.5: 0.00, 14.8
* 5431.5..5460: 0.00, 16.2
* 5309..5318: -0.06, 15.7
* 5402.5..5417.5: -0.06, 16.8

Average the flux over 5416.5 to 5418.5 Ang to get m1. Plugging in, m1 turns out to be 17.5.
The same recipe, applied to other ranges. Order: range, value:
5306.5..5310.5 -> 14.9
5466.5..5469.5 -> 16.8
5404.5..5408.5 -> 16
